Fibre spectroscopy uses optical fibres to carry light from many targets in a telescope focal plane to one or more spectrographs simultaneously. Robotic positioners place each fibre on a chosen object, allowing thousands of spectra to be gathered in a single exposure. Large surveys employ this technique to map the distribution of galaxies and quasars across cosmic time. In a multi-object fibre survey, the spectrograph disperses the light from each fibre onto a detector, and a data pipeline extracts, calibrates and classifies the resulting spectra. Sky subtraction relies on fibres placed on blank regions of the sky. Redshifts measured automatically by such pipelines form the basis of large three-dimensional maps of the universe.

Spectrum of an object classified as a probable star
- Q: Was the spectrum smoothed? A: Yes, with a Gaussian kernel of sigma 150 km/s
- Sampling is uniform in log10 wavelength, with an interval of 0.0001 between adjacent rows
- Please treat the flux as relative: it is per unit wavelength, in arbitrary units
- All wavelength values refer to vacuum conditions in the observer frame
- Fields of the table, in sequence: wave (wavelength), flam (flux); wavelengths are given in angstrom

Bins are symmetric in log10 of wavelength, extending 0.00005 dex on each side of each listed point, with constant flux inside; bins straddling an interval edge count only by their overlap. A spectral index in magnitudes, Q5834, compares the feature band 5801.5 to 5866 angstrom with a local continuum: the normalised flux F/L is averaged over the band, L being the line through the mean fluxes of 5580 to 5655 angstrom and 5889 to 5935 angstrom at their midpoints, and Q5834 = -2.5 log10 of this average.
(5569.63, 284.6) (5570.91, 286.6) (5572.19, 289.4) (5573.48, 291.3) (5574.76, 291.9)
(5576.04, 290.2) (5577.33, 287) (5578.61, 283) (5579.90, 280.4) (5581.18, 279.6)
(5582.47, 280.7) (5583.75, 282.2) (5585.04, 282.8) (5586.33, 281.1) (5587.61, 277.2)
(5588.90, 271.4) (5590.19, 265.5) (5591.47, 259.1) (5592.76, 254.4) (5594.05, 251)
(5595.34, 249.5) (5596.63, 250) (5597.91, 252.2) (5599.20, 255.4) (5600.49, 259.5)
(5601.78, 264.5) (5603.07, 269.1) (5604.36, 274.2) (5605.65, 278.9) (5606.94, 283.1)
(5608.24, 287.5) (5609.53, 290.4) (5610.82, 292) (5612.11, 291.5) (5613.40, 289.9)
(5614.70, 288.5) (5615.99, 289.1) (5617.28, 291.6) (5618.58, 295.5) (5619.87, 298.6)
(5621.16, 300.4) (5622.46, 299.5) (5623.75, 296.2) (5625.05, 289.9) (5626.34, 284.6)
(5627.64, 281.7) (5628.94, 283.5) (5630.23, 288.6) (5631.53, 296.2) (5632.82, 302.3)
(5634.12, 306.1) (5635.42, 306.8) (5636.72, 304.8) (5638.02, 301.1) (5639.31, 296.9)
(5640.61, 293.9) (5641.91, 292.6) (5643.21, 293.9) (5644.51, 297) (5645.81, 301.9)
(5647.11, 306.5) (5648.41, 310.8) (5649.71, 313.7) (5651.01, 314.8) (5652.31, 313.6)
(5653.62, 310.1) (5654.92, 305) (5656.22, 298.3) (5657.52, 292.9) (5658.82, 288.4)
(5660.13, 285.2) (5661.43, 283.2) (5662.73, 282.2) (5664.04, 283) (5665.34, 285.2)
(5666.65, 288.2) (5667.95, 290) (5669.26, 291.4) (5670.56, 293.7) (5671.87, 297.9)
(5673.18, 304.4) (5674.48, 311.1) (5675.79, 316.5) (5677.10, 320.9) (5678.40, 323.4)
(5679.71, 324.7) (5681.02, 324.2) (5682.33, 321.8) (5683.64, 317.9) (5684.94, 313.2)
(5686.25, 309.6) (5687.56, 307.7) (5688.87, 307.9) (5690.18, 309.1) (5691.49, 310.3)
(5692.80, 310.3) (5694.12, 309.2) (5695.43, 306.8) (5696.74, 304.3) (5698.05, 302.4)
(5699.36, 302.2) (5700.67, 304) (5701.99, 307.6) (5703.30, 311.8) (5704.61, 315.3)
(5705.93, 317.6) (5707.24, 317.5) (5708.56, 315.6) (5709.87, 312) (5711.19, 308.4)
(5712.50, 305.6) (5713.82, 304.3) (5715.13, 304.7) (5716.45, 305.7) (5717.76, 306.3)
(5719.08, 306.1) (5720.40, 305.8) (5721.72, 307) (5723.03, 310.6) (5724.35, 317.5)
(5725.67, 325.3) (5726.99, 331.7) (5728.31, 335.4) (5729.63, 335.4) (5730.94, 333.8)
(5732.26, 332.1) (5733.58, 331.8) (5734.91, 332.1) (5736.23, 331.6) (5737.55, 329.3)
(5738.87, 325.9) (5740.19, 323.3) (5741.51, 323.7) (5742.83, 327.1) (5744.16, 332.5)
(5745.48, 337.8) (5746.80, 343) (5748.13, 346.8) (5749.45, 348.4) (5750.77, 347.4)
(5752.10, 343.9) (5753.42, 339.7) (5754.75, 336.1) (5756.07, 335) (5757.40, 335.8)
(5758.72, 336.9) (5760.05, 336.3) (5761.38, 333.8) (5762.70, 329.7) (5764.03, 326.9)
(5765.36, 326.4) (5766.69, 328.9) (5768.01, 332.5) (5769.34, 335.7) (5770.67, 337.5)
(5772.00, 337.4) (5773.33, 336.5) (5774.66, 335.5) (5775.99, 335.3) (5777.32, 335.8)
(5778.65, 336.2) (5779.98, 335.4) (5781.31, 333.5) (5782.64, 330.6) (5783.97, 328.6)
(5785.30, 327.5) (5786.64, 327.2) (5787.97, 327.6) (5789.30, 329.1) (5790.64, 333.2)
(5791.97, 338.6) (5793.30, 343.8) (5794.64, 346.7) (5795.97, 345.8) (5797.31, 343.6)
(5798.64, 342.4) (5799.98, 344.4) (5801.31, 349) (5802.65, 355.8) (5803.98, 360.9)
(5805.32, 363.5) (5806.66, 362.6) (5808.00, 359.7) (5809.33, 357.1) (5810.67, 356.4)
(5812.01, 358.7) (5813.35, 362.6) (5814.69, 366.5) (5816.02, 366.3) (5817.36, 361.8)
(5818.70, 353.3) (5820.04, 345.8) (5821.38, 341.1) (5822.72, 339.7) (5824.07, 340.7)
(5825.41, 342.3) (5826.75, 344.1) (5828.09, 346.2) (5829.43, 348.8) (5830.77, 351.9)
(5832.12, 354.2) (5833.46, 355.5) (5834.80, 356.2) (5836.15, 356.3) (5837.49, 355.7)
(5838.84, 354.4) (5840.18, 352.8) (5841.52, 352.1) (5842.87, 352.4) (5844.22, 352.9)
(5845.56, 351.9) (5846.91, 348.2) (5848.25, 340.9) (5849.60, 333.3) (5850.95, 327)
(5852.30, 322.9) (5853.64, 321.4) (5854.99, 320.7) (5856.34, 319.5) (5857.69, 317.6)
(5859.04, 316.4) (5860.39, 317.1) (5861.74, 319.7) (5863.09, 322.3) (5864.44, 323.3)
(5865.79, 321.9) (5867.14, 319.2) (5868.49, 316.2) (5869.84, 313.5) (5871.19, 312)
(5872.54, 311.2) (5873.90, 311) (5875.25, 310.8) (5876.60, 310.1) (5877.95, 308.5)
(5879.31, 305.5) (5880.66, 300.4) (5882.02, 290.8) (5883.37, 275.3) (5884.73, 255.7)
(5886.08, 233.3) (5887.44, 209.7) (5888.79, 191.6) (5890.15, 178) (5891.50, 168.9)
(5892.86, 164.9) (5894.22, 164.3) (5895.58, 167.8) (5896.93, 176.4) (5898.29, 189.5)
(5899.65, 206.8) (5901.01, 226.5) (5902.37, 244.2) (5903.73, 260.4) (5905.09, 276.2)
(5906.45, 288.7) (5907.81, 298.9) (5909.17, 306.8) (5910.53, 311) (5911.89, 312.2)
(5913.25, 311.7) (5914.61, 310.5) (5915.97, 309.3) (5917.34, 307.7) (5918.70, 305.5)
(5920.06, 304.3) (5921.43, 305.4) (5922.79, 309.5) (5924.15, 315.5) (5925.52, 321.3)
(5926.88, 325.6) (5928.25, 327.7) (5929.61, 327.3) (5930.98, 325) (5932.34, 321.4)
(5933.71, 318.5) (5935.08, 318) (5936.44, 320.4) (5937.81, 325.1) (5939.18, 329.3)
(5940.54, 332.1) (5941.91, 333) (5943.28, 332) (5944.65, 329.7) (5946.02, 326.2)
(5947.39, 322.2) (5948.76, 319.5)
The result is -0.242 mag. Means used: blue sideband 287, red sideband 272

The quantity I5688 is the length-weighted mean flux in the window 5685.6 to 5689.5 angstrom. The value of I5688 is 308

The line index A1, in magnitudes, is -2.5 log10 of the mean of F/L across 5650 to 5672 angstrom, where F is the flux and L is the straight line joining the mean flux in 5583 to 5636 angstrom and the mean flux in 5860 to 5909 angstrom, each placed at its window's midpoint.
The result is -0.06 mag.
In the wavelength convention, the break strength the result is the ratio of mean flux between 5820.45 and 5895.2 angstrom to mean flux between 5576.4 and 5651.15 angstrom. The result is 1.09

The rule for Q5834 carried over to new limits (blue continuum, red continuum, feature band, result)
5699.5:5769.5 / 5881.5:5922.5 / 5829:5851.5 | -0.25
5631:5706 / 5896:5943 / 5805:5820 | -0.20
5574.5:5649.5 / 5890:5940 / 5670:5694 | -0.11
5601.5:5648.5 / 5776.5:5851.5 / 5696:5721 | 0.03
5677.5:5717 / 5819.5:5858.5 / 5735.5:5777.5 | -0.03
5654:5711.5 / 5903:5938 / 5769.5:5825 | -0.12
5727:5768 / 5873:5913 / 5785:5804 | -0.11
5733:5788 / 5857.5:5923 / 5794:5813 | -0.13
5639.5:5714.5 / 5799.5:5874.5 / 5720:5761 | -0.04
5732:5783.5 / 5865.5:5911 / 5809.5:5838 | -0.19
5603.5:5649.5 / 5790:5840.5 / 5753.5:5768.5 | 0.01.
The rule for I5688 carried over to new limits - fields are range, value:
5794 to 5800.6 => 345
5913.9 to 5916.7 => 309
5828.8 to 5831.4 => 351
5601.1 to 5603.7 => 267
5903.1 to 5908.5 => 281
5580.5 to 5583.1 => 280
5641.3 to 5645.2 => 294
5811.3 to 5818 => 363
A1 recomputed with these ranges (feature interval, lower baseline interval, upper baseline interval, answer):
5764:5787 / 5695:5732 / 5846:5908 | -0.11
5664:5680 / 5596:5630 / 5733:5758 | 0.01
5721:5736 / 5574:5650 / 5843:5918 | -0.15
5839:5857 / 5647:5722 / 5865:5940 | -0.18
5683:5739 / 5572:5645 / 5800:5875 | -0.02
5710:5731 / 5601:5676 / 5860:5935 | -0.09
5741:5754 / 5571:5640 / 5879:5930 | -0.23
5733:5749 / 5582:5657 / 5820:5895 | -0.11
